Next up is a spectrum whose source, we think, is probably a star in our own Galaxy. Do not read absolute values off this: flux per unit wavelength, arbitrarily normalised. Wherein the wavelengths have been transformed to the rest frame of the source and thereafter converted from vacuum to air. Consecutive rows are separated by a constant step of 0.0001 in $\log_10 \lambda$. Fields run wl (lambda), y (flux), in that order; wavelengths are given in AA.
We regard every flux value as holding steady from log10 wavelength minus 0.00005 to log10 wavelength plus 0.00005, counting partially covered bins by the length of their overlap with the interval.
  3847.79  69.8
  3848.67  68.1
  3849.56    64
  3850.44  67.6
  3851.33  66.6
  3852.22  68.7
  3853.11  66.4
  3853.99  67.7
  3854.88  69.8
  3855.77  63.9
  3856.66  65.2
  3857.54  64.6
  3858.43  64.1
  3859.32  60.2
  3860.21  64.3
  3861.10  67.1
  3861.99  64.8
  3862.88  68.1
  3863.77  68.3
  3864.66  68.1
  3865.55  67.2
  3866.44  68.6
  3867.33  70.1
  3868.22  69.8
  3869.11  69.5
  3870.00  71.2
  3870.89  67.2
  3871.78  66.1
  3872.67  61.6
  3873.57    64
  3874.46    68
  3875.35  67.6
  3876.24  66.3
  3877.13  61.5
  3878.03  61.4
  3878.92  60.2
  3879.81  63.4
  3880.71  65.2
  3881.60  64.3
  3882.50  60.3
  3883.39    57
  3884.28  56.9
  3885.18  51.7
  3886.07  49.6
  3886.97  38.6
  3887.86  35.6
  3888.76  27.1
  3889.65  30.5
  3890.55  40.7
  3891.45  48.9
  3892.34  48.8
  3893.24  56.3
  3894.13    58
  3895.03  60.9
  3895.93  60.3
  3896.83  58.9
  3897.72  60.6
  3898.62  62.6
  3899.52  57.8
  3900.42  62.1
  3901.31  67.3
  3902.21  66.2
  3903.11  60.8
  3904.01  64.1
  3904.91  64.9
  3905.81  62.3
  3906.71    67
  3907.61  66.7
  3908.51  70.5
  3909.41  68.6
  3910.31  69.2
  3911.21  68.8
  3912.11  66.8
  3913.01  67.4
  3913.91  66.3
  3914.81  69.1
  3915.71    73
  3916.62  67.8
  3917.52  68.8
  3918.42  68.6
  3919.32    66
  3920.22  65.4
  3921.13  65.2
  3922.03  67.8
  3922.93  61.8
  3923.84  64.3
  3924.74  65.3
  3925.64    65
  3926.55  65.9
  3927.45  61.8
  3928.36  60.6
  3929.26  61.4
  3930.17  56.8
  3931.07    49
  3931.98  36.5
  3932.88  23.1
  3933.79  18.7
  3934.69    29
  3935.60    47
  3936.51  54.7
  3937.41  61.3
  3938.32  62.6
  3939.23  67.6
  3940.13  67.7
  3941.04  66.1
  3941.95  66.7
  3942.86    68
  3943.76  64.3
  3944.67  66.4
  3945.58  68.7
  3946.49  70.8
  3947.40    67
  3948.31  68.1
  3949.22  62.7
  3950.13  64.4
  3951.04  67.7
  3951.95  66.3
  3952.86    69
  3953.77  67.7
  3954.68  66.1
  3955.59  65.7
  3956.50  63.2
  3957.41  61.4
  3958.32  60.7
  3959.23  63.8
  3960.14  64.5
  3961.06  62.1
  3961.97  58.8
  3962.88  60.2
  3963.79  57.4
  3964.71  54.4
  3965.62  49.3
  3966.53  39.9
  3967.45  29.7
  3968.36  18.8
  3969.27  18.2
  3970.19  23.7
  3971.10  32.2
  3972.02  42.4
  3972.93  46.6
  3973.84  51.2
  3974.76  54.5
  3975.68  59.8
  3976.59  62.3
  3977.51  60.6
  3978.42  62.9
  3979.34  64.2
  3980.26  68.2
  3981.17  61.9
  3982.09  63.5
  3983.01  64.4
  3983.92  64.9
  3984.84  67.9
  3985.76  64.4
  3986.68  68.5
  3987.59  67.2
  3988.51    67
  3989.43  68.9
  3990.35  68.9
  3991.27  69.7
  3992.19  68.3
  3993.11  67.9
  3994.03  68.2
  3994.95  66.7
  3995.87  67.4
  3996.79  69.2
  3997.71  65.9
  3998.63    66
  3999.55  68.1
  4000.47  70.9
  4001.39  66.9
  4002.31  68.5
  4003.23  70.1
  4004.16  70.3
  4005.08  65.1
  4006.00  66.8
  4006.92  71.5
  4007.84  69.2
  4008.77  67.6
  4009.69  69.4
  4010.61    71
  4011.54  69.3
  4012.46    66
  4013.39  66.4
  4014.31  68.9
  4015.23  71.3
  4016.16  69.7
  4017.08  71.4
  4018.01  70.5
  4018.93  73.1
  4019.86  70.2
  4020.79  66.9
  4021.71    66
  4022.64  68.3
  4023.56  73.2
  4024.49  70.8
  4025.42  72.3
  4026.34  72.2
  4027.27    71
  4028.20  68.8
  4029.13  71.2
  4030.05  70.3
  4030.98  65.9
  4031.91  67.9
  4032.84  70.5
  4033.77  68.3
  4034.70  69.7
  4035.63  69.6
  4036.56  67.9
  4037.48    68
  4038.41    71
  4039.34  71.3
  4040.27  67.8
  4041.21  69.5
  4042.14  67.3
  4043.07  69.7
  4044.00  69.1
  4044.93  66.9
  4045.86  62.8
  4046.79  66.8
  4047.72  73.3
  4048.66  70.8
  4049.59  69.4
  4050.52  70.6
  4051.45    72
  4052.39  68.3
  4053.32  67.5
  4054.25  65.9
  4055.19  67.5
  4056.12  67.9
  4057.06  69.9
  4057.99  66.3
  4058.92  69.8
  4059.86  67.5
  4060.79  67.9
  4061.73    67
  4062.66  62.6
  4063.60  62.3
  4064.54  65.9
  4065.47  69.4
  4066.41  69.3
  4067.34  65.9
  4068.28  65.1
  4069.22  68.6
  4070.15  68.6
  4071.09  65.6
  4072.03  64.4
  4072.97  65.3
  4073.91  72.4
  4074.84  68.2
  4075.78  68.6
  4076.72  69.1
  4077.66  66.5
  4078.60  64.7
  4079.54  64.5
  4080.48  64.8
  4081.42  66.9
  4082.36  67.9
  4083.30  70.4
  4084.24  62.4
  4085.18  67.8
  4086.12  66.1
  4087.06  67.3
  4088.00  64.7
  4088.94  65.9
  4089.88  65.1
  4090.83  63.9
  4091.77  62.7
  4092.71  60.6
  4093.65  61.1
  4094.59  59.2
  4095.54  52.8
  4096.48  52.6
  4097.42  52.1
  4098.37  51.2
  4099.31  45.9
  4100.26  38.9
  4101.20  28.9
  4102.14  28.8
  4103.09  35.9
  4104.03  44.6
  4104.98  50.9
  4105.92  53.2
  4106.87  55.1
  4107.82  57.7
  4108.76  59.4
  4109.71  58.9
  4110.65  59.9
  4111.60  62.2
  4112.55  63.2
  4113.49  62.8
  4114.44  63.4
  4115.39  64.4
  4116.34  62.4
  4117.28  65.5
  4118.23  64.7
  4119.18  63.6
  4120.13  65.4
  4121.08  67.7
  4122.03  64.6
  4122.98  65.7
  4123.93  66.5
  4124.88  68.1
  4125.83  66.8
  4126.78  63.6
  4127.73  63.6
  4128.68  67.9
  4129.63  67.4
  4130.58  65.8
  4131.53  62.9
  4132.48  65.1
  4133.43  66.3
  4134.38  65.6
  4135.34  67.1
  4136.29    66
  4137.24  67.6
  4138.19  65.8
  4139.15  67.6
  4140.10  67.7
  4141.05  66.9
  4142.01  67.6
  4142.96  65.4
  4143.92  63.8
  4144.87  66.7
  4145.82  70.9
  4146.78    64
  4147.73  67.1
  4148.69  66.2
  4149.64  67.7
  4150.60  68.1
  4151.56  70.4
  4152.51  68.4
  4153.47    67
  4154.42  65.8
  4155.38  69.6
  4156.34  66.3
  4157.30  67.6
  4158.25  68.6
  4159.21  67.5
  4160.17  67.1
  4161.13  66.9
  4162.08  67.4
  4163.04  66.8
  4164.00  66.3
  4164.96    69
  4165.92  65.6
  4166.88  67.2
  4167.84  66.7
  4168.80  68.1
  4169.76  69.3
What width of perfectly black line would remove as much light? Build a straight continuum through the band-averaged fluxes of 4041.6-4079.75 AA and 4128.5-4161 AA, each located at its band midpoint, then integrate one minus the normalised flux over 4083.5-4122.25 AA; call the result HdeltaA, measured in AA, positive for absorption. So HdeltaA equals 5.5 AA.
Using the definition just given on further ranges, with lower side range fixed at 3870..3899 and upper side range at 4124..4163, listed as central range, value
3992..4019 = -3.25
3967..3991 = 2.16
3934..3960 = -1.77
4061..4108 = 2.89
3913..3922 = -1.56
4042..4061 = -1.61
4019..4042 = -2.68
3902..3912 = -1.56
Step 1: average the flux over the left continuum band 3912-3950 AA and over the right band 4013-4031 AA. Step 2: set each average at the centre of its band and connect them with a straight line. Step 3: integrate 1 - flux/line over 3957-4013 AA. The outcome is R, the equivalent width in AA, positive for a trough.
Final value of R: 5.0 AA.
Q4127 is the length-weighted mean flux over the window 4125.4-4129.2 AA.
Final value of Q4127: 65.5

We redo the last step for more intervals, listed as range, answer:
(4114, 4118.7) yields 64.1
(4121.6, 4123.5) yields 65.2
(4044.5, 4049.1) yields 68.1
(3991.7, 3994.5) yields 68.1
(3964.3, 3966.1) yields 51.8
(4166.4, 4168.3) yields 66.9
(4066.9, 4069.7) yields 66.6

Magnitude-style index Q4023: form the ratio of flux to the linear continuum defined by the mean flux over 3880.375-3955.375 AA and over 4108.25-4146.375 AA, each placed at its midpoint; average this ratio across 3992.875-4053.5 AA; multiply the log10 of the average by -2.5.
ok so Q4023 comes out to -0.11 mag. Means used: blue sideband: 59.9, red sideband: 65.2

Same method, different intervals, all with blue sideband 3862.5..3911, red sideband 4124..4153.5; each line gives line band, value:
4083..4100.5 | 0.10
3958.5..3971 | 0.33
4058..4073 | -0.03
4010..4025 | -0.10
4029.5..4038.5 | -0.08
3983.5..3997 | -0.08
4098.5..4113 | 0.31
